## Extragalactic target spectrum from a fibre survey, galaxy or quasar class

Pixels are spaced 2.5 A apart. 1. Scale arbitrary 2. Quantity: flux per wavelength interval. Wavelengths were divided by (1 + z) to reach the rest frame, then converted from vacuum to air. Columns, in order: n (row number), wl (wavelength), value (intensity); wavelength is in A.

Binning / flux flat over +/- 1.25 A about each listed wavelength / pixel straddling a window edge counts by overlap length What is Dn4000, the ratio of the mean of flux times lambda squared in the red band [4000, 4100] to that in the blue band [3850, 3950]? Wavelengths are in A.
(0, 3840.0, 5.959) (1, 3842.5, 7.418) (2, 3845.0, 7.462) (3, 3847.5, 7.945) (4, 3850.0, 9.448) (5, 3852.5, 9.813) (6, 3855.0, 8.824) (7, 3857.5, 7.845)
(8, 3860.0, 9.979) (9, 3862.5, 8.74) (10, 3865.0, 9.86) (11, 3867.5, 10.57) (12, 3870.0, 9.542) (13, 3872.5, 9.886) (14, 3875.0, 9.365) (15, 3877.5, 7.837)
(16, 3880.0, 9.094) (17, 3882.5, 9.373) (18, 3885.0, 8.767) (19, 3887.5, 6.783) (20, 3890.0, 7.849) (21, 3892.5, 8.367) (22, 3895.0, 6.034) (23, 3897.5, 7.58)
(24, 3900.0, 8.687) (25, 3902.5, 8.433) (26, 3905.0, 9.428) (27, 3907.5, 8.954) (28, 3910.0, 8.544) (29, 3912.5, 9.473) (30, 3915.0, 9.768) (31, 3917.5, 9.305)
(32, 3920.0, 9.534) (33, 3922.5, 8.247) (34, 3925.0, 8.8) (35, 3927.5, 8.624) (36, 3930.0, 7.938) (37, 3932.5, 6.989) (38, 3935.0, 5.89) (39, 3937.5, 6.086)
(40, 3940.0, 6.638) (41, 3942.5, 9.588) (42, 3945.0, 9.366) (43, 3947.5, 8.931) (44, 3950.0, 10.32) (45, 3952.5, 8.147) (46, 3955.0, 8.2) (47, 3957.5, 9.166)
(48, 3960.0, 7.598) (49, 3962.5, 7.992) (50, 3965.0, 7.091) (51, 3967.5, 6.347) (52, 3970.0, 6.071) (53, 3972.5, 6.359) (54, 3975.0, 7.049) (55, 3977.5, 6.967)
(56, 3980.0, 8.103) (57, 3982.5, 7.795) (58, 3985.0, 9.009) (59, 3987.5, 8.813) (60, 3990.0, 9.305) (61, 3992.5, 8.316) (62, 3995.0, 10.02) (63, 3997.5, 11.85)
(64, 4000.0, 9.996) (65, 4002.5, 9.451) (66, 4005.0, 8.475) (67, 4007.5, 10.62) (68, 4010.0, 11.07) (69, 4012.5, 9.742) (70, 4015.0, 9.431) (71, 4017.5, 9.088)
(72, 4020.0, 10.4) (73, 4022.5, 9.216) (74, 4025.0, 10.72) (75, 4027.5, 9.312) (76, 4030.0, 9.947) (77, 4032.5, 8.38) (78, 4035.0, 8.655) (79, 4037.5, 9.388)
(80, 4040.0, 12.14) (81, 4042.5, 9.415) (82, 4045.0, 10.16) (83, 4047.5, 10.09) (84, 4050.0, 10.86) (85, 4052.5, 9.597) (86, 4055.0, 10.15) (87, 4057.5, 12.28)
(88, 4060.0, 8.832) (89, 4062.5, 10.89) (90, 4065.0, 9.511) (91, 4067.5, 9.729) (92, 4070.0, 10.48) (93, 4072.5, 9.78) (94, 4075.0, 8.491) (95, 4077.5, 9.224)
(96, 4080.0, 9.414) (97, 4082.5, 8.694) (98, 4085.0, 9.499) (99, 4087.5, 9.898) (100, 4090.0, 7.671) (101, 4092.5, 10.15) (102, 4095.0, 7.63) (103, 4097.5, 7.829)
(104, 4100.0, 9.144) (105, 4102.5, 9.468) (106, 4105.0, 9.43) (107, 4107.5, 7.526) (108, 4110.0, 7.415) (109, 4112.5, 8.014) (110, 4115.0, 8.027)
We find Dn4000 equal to 1.2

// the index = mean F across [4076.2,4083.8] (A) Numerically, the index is 9.11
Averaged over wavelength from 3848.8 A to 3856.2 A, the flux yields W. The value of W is 9.36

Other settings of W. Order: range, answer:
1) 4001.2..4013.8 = 9.87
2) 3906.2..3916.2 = 9.18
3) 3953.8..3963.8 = 8.23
